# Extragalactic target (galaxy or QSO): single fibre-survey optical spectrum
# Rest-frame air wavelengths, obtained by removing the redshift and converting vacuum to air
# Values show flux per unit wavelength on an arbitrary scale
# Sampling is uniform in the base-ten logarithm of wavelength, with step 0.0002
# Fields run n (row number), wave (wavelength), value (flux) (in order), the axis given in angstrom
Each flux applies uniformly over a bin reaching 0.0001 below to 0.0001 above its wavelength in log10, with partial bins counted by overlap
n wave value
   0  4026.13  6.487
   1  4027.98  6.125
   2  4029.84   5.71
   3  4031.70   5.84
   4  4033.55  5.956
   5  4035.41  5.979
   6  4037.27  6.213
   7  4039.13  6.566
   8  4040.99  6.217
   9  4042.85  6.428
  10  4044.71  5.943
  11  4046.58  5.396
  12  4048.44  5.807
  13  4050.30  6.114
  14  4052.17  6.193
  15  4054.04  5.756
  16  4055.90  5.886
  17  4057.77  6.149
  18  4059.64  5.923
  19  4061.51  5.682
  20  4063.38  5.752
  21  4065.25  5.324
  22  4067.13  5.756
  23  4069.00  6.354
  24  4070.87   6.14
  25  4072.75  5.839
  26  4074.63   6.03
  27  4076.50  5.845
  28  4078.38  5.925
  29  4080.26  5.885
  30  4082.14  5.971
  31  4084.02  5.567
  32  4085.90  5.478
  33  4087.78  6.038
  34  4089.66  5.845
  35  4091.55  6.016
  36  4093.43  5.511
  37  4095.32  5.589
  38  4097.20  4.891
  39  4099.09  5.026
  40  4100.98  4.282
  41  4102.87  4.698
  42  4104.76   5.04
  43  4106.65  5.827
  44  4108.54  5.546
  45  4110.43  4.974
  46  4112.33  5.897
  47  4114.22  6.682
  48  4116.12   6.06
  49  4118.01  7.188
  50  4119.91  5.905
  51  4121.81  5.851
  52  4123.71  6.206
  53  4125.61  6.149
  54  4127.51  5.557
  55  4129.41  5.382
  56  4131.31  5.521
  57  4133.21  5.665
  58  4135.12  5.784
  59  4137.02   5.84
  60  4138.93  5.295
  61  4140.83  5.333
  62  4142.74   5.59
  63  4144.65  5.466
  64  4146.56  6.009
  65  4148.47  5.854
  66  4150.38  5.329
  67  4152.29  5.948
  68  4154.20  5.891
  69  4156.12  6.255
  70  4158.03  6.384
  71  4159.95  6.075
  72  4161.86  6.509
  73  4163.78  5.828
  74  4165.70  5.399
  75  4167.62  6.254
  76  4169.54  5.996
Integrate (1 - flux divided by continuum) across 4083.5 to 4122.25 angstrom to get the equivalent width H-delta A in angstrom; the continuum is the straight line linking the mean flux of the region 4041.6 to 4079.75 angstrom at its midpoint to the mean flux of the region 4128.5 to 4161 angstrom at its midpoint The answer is 1.4 angstrom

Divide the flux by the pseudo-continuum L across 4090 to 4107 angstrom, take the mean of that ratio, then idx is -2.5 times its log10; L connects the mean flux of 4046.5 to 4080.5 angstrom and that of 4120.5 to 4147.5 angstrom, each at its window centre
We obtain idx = 0.12 mag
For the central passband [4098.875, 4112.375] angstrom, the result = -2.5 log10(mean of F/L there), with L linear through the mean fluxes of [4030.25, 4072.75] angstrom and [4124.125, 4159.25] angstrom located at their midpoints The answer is 0.14 mag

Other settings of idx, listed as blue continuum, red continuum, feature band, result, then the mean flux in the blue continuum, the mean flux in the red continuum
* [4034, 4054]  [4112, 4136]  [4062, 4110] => 0.080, 6.07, 5.99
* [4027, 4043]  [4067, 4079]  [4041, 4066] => 0.030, 6.1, 6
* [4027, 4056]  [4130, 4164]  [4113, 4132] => -0.037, 6.01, 5.81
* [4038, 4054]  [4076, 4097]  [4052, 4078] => 0.005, 6.07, 5.76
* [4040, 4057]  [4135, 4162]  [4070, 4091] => 0.010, 5.98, 5.82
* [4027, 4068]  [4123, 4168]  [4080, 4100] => 0.051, 5.94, 5.81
